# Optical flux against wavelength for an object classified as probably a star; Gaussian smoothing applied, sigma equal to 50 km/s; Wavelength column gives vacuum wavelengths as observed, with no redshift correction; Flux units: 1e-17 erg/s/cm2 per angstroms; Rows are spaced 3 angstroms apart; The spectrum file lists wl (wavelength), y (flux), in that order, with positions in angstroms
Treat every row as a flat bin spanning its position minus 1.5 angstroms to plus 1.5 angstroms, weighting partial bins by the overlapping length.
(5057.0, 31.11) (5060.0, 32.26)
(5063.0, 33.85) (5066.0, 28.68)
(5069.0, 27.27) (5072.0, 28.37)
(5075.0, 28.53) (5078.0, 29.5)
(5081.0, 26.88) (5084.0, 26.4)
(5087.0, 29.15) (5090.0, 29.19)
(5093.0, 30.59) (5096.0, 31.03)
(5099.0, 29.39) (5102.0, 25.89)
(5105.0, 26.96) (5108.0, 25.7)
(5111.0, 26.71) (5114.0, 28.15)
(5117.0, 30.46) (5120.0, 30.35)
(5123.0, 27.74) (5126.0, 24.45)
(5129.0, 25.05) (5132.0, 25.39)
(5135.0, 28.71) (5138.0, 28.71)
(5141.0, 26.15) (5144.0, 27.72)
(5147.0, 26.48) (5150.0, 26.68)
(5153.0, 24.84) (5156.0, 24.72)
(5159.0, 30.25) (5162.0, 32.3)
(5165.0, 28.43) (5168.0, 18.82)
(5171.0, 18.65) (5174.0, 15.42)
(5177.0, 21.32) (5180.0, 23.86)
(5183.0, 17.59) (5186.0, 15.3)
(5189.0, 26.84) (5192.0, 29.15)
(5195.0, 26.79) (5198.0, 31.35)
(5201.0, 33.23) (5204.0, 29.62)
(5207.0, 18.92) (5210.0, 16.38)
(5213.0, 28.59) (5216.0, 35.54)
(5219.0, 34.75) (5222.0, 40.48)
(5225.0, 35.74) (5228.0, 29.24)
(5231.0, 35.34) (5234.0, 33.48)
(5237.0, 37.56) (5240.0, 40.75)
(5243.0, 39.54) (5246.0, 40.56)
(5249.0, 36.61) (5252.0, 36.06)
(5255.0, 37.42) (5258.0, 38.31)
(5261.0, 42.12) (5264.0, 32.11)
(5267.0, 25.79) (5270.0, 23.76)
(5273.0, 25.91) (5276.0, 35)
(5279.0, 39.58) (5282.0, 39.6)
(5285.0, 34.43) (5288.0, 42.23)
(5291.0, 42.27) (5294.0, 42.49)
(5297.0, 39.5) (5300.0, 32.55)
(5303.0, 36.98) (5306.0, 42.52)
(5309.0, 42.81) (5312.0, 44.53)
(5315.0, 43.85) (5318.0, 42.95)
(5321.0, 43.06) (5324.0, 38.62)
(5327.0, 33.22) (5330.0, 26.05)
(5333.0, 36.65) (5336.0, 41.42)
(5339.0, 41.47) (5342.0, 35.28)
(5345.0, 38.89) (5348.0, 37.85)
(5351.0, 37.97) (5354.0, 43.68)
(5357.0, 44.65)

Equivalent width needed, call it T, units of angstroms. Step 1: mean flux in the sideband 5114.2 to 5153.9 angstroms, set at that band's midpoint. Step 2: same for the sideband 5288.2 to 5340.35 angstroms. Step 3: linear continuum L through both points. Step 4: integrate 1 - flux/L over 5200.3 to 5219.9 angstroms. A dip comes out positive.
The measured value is 2.8 angstroms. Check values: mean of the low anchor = 27.2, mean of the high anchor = 39.5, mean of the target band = 27.7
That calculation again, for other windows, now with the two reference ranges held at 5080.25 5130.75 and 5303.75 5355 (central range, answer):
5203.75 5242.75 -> 1.91 angstroms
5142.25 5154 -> 1.40 angstroms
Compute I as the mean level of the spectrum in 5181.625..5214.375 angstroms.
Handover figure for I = 24.9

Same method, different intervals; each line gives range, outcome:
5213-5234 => 34.6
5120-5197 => 25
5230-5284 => 35.5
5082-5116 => 28.1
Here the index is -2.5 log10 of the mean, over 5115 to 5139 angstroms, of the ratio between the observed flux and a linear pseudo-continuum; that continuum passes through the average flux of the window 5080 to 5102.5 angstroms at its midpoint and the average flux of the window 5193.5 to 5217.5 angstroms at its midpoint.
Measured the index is 0.030 mag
